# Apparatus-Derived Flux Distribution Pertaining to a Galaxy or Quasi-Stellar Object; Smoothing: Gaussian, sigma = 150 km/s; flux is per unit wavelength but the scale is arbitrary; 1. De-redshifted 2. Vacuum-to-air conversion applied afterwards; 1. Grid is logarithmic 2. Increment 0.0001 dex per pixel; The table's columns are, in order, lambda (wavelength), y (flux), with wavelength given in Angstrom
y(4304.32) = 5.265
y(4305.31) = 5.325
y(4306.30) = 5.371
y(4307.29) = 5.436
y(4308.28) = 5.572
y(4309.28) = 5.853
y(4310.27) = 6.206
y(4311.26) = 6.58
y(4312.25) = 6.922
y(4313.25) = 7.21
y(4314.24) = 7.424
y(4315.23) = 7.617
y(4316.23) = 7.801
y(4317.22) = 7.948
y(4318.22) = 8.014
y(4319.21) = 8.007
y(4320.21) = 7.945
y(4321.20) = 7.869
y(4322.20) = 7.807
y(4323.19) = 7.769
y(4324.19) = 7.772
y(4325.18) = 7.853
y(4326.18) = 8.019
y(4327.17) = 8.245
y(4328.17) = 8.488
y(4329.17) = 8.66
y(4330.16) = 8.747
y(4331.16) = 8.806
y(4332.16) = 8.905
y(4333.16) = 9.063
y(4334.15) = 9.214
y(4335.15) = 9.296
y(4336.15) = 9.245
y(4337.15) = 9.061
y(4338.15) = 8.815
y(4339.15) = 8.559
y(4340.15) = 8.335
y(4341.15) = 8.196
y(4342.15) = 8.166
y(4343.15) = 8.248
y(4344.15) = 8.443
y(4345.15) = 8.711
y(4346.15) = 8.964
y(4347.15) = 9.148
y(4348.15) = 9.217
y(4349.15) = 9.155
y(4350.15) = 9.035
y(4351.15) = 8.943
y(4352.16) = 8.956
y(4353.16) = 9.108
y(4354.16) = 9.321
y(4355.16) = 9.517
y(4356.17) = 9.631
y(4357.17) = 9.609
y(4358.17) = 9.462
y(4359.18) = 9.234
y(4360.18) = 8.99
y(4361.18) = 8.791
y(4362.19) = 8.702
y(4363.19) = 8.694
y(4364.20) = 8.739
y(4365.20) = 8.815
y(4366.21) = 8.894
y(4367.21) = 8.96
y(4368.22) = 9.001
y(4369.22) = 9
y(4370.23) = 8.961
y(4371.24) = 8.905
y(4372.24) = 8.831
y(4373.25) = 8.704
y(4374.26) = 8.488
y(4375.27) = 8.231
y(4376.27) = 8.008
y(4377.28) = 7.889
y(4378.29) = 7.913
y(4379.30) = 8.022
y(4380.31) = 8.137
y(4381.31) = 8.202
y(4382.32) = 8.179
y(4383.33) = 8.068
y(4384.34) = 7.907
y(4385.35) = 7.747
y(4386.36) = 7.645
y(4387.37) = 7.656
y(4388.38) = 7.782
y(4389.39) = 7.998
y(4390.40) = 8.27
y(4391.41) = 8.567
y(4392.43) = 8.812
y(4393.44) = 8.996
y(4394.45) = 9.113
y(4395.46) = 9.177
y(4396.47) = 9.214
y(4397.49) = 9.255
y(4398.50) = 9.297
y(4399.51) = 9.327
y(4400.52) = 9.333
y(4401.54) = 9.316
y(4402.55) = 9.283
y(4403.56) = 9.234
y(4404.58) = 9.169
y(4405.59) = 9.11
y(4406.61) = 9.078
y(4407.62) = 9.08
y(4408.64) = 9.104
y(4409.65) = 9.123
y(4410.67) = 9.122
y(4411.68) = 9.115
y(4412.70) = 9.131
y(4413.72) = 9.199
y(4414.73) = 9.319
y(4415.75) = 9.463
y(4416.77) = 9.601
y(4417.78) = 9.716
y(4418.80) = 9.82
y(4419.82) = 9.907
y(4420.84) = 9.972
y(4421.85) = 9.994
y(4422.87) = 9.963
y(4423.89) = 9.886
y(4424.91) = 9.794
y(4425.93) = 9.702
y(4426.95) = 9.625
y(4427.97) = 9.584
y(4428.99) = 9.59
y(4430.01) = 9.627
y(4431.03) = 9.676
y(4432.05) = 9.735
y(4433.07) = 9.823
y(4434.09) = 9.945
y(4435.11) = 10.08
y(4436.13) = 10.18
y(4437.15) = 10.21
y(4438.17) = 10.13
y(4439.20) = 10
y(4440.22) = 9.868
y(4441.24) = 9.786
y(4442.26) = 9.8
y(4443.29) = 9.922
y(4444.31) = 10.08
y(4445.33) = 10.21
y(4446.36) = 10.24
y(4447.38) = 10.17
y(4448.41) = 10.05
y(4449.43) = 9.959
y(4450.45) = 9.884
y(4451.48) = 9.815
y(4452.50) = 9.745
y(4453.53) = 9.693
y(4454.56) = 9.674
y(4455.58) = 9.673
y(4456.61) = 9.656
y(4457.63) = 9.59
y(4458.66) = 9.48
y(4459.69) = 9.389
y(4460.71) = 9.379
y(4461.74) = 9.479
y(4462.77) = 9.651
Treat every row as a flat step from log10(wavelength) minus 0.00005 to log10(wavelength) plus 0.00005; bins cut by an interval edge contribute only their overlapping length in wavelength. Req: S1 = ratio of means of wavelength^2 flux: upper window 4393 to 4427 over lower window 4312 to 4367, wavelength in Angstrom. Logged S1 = 1.1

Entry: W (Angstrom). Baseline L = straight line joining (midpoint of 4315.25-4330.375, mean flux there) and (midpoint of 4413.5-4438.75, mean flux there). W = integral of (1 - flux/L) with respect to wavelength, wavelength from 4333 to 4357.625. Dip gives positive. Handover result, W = -1.6 Angstrom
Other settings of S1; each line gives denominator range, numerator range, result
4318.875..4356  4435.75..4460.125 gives 1.20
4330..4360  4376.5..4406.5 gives 0.98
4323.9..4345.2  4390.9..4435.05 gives 1.14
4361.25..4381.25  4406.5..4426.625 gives 1.13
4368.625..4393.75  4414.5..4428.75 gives 1.20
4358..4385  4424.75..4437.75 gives 1.18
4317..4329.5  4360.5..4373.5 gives 1.13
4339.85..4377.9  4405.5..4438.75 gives 1.12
